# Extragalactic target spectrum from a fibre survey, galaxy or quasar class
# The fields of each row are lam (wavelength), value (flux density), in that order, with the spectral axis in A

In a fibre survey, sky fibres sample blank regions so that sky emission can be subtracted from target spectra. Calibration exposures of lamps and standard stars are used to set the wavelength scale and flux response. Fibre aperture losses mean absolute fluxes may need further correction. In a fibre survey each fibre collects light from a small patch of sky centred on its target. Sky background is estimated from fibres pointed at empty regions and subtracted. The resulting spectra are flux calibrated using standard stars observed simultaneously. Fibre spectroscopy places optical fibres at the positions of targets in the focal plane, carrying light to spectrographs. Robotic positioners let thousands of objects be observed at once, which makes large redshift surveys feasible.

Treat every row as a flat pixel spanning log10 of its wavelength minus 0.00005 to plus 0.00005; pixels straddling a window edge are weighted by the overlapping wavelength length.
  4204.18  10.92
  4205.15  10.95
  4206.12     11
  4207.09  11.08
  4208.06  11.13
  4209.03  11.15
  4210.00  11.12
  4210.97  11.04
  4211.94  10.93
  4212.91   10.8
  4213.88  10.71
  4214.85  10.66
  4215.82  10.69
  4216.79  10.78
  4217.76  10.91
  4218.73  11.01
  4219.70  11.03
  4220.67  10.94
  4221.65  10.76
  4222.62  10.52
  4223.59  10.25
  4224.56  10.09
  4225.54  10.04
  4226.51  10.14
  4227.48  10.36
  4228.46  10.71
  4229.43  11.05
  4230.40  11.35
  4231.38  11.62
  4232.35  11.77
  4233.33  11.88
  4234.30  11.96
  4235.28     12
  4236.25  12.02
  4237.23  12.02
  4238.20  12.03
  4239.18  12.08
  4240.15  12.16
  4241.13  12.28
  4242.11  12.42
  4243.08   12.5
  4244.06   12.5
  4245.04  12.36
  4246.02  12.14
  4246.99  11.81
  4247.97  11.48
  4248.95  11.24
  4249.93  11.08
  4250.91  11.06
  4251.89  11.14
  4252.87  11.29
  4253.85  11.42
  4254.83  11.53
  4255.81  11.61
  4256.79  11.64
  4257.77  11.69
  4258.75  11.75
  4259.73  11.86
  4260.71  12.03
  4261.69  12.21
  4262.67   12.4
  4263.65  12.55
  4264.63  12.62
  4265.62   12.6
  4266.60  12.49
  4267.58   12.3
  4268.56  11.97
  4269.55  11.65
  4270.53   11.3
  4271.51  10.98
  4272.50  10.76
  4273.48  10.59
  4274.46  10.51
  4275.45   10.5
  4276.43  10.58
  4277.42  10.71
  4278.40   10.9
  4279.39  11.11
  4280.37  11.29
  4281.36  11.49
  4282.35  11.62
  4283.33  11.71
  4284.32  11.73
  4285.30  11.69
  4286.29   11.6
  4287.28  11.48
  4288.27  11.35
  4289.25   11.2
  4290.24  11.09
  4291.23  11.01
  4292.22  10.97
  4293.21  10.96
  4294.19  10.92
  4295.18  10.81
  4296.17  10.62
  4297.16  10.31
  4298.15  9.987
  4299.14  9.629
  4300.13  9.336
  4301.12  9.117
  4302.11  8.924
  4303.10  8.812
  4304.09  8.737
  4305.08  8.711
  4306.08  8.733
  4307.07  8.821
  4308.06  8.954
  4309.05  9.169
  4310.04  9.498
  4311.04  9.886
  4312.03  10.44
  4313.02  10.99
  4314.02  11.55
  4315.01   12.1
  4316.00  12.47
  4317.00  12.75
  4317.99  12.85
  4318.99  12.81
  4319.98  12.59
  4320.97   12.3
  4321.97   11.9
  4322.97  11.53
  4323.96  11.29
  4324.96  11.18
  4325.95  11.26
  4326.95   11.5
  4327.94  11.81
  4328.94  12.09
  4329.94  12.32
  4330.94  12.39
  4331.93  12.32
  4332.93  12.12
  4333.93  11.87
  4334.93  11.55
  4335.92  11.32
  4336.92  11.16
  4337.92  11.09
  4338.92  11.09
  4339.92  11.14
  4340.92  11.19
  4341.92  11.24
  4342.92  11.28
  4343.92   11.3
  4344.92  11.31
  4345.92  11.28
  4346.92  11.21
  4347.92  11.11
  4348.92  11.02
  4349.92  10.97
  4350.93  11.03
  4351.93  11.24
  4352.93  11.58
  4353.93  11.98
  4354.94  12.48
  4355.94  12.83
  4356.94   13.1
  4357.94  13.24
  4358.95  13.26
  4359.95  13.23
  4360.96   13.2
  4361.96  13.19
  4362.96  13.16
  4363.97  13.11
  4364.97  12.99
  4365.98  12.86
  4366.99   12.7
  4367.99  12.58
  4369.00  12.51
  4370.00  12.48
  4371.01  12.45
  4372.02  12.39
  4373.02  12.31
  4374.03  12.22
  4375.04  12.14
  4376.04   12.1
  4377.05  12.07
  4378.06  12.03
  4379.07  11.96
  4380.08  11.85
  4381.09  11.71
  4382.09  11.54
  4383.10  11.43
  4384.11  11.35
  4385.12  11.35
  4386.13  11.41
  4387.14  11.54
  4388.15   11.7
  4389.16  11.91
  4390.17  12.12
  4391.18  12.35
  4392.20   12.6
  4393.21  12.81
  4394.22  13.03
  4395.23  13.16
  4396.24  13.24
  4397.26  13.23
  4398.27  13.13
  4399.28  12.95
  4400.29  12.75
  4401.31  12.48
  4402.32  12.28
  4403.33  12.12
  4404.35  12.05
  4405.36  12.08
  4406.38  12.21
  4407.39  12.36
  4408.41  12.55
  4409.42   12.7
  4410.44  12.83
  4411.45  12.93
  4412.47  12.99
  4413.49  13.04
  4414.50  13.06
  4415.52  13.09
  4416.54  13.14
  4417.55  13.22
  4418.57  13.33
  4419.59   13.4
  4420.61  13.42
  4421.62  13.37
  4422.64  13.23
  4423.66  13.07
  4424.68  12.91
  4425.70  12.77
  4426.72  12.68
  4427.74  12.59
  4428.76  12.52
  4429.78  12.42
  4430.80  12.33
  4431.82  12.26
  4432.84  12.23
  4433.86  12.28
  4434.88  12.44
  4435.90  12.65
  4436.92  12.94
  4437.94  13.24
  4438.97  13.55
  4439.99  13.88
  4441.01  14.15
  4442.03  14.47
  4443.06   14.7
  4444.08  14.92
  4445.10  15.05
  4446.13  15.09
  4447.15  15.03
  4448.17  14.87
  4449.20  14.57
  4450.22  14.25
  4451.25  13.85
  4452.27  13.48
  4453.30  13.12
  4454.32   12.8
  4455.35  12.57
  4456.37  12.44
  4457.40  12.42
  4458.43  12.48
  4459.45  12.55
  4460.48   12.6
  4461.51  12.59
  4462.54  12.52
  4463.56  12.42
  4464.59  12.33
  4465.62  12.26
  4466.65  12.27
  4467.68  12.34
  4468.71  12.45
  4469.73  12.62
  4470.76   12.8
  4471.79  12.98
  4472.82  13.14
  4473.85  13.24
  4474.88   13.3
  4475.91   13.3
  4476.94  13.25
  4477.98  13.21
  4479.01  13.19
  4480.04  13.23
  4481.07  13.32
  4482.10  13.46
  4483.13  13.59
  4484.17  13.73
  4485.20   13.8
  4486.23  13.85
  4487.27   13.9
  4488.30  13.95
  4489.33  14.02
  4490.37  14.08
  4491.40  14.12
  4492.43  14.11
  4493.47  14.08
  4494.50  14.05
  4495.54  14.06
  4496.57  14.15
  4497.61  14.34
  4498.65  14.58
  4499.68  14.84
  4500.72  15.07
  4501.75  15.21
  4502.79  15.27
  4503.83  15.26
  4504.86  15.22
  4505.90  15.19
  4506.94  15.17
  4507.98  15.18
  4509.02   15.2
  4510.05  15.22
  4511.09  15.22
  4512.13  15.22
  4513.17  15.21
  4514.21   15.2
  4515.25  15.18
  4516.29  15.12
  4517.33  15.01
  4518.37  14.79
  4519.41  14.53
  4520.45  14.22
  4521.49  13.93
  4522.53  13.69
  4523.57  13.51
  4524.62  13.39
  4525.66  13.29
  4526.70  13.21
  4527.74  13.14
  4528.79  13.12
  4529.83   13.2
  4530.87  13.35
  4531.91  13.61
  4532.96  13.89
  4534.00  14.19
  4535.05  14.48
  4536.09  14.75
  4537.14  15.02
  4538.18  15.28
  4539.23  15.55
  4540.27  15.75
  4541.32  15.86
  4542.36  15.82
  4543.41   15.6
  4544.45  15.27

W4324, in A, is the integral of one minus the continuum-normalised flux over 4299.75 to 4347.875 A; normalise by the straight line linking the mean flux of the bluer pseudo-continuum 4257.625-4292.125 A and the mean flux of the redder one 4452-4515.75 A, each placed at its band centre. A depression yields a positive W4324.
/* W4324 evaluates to 4.0 A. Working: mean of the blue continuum 11.5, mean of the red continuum 13.7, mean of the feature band 11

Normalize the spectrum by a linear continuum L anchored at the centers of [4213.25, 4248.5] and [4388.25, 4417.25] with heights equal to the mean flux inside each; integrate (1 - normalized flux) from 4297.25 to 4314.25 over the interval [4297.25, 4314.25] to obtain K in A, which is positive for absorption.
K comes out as 3.5 A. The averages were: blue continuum 11.4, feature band 9.47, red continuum 12.7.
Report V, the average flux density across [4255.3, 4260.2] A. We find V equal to 11.7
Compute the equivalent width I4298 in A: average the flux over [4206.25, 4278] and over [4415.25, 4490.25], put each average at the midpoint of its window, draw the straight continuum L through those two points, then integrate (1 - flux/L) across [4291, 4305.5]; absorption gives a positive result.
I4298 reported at 2.4 A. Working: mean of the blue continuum 11.4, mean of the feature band 9.91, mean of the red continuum 13.2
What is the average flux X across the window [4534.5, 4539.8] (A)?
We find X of 15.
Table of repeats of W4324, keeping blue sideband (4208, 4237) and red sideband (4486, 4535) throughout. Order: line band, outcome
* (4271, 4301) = 2.1 A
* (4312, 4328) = 0.3 A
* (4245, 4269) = -0.9 A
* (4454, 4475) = 1.9 A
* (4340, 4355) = 1.4 A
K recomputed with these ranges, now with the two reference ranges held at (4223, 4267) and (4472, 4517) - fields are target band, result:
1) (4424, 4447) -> 0.63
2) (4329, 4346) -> 1.47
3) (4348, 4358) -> 0.74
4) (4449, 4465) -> 1.14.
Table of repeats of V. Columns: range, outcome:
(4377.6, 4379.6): 12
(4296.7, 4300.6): 9.81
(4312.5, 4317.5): 12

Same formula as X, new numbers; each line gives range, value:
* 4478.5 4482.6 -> 13.3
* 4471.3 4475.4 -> 13.2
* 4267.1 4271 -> 11.8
